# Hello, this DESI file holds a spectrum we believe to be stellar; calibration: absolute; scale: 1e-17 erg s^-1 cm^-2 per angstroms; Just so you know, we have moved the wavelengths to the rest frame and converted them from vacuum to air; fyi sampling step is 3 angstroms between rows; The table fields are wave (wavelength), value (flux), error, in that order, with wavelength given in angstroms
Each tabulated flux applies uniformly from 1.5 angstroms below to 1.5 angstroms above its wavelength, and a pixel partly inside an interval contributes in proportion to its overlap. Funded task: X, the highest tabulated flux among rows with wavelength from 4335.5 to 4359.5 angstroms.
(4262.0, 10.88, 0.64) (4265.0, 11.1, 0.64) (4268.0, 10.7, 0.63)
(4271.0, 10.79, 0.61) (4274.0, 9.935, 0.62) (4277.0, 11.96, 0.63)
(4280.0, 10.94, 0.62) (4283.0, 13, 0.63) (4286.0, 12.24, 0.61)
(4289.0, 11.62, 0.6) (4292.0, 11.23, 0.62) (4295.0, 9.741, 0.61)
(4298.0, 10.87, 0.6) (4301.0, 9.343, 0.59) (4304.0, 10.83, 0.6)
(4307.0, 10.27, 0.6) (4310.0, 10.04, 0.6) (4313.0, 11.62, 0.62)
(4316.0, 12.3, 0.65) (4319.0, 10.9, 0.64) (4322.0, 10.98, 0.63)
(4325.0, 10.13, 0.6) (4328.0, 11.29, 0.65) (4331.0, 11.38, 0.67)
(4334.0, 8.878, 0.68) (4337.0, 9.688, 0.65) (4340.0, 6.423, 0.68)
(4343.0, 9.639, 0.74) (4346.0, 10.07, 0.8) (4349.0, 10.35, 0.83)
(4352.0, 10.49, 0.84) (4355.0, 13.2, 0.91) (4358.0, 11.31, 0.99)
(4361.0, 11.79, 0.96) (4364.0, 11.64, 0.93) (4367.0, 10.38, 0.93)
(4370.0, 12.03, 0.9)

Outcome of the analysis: 13.2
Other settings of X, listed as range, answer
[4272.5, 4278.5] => 11.96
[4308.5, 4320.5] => 12.3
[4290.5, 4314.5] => 11.62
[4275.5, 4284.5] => 13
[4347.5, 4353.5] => 10.49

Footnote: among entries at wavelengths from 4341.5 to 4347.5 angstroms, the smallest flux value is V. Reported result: 9.639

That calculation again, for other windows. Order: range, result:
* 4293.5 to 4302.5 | 9.343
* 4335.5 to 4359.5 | 6.423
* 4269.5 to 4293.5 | 9.935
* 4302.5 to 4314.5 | 10.04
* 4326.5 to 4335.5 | 8.878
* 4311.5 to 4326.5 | 10.13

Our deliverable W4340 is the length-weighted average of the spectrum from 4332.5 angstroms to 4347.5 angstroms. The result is 8.94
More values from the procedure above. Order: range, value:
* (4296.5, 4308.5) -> 10.3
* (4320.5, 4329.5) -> 10.8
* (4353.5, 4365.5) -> 12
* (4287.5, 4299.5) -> 10.9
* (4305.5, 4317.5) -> 11.1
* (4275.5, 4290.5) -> 12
